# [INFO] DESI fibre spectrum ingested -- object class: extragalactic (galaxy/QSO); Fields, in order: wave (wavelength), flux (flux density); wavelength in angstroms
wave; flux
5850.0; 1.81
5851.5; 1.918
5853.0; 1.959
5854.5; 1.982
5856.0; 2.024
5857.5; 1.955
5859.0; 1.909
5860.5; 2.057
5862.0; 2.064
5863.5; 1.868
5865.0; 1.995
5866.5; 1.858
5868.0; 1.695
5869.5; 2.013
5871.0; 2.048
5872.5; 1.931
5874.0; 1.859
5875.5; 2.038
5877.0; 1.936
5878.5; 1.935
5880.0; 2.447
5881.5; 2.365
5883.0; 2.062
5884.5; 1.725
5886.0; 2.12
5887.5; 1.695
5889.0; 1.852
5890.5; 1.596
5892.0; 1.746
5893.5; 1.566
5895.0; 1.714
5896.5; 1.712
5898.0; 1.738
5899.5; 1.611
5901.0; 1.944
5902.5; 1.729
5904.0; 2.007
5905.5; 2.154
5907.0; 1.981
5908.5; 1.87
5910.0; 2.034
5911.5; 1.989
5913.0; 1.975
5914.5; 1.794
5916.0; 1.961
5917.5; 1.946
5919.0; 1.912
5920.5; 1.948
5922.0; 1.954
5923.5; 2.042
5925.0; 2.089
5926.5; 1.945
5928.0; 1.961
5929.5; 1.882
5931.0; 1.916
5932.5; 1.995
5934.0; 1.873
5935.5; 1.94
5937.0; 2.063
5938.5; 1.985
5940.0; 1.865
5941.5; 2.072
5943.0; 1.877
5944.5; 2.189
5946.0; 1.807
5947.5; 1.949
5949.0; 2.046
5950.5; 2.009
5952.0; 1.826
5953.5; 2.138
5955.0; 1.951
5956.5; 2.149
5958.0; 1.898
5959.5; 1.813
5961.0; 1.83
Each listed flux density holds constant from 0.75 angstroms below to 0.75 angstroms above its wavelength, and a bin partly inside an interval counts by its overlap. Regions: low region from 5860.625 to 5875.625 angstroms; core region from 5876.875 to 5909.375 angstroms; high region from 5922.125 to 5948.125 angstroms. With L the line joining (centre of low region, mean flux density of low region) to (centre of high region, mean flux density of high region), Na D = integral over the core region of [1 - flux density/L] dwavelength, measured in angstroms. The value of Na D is 1.0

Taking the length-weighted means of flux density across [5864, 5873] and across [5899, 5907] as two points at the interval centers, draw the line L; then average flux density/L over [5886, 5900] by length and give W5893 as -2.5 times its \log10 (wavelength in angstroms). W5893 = 0.12 mag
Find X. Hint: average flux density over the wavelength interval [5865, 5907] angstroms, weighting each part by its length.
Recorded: 1.9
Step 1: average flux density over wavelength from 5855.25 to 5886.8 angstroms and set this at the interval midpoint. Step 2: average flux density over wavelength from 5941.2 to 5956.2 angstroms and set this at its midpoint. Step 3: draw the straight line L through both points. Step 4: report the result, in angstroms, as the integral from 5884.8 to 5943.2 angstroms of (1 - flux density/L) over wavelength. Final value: 2.75 angstroms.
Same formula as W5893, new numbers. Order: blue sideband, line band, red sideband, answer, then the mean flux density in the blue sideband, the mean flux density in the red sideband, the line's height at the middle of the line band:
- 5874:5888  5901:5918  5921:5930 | 0.028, 2.03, 1.98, 2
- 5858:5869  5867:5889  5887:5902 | -0.090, 1.92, 1.72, 1.83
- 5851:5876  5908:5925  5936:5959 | 0.010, 1.95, 1.99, 1.97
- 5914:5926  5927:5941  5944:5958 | 0.018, 1.96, 2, 1.98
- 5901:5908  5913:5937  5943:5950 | 0.014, 1.96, 1.99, 1.97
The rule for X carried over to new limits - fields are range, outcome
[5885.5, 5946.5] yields 1.9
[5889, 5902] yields 1.71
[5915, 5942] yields 1.96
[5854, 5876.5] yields 1.95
